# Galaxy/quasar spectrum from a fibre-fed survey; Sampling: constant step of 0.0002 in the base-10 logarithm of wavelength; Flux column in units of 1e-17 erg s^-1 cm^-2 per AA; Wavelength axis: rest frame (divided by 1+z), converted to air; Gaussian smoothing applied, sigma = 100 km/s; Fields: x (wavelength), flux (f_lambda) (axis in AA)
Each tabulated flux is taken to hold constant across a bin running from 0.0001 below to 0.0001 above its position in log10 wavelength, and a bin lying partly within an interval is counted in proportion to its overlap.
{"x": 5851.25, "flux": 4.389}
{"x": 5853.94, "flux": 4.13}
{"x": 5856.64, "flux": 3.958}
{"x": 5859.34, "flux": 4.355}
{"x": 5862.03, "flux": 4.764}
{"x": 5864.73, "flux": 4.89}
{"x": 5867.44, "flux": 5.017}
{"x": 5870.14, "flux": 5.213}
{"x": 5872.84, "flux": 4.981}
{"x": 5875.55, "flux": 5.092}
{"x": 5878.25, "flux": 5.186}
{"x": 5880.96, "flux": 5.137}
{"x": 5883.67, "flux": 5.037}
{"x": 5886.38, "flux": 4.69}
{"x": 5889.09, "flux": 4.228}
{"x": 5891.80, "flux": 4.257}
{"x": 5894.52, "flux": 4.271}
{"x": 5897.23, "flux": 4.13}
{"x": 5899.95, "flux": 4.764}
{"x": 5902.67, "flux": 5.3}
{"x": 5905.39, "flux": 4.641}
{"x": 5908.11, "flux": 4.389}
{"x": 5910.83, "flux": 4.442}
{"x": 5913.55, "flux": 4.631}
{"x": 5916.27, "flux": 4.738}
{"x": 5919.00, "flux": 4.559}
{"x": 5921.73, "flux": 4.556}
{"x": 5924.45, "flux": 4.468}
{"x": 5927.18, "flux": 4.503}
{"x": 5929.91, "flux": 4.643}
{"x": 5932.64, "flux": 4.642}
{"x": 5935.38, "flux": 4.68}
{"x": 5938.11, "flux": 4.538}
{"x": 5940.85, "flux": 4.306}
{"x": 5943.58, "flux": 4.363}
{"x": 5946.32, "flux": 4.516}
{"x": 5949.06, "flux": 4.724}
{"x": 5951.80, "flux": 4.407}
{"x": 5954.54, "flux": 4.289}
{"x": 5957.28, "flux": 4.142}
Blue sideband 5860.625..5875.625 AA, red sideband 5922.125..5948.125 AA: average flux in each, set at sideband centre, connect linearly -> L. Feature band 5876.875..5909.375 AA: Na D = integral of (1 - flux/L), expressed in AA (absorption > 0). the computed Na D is 1.0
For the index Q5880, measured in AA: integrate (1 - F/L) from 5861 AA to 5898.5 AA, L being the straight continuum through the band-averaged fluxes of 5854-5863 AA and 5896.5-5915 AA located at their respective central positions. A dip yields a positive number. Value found -2.8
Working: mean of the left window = 4.31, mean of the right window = 4.63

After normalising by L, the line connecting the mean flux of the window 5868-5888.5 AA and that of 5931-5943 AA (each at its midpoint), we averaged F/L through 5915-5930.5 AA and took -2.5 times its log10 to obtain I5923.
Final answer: 0.02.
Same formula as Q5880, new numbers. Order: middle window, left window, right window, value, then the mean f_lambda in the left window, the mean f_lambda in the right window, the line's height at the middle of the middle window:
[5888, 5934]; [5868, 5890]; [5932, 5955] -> 1.8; 4.96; 4.5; 4.73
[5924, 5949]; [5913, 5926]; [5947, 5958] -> -0.2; 4.59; 4.41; 4.5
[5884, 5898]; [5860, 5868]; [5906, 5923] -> 0.9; 4.83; 4.56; 4.68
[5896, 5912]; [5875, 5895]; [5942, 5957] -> 0.1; 4.74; 4.44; 4.65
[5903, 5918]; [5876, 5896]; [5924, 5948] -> 0.0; 4.7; 4.52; 4.61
